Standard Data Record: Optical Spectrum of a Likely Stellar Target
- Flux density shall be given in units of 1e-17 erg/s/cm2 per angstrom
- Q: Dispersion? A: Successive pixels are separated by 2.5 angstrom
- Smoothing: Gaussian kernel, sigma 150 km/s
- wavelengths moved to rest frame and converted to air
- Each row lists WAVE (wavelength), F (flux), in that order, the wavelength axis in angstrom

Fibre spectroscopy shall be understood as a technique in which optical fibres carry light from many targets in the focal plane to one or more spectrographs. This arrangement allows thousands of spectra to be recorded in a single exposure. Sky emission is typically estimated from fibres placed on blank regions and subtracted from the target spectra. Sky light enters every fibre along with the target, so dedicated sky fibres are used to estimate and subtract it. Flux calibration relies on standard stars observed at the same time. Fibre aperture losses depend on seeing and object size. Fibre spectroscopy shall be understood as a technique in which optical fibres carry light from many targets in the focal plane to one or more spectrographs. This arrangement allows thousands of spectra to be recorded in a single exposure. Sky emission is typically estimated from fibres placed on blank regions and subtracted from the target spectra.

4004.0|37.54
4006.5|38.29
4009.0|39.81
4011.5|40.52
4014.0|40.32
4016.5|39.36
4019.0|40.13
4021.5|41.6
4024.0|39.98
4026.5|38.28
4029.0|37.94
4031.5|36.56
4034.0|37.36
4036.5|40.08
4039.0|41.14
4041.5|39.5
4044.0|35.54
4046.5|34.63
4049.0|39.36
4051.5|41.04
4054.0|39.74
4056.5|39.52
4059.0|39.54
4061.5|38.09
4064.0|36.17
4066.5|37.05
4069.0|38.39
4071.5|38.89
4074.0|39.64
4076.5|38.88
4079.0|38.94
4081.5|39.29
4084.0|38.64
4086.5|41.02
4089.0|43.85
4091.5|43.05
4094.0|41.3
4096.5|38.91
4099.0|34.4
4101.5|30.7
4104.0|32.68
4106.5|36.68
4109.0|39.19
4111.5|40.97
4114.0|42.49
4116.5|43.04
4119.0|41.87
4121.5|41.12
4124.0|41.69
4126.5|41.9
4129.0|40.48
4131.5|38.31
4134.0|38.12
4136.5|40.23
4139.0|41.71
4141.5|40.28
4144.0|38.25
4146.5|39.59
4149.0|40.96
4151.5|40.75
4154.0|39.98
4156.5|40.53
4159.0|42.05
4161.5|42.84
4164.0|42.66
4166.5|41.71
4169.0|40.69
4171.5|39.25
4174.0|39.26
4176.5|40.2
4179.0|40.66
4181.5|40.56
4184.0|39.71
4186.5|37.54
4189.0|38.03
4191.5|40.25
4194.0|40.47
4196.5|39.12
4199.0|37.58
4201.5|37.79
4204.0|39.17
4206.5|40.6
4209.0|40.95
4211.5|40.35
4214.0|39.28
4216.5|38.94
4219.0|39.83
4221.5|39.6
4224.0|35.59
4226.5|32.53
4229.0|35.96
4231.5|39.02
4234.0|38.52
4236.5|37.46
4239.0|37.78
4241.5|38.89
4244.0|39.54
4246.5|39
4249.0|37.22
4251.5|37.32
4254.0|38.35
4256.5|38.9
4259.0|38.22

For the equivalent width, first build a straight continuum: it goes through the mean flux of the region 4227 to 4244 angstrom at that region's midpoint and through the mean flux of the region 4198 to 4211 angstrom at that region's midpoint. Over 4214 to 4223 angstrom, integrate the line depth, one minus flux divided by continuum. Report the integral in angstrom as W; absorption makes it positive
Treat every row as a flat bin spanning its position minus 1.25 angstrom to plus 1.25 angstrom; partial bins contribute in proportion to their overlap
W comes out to -0.2 angstrom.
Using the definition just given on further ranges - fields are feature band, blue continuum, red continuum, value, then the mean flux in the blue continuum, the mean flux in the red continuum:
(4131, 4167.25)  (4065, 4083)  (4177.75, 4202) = -1.4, 38.7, 39.2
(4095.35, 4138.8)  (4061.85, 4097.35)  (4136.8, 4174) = 1.2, 39.5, 40.7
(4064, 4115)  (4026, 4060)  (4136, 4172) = 1.1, 38.6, 40.8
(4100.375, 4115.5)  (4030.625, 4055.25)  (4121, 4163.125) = 1.0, 38.5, 40.5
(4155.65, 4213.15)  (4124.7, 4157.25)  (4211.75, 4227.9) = -1.9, 40.1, 37.8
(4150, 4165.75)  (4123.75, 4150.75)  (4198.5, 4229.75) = -0.7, 40.1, 38.4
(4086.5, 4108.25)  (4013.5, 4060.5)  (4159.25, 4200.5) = 0.8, 39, 40.1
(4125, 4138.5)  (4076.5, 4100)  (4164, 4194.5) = 0.0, 39.9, 40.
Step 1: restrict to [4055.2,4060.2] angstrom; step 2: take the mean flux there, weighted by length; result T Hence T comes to 39.5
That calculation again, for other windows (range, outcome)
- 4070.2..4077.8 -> 39.1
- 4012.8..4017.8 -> 39.8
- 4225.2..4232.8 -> 35.9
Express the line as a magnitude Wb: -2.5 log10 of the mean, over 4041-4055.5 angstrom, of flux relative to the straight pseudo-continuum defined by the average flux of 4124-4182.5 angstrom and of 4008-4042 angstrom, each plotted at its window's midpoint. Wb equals 0.039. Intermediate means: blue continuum 39.5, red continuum 40.5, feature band 38.3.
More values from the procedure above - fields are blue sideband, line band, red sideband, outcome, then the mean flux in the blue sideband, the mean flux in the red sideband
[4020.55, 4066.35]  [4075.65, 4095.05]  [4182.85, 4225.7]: -0.053 mag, 38.6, 39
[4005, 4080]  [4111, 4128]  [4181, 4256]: -0.085 mag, 38.9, 38.5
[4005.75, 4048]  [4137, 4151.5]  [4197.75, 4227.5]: -0.042 mag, 38.9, 38.6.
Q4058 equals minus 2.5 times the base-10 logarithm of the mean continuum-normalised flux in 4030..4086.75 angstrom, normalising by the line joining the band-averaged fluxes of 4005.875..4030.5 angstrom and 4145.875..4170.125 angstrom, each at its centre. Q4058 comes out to 0.04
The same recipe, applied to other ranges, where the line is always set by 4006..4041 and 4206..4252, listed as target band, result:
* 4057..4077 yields 0.023 mag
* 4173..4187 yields -0.033 mag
